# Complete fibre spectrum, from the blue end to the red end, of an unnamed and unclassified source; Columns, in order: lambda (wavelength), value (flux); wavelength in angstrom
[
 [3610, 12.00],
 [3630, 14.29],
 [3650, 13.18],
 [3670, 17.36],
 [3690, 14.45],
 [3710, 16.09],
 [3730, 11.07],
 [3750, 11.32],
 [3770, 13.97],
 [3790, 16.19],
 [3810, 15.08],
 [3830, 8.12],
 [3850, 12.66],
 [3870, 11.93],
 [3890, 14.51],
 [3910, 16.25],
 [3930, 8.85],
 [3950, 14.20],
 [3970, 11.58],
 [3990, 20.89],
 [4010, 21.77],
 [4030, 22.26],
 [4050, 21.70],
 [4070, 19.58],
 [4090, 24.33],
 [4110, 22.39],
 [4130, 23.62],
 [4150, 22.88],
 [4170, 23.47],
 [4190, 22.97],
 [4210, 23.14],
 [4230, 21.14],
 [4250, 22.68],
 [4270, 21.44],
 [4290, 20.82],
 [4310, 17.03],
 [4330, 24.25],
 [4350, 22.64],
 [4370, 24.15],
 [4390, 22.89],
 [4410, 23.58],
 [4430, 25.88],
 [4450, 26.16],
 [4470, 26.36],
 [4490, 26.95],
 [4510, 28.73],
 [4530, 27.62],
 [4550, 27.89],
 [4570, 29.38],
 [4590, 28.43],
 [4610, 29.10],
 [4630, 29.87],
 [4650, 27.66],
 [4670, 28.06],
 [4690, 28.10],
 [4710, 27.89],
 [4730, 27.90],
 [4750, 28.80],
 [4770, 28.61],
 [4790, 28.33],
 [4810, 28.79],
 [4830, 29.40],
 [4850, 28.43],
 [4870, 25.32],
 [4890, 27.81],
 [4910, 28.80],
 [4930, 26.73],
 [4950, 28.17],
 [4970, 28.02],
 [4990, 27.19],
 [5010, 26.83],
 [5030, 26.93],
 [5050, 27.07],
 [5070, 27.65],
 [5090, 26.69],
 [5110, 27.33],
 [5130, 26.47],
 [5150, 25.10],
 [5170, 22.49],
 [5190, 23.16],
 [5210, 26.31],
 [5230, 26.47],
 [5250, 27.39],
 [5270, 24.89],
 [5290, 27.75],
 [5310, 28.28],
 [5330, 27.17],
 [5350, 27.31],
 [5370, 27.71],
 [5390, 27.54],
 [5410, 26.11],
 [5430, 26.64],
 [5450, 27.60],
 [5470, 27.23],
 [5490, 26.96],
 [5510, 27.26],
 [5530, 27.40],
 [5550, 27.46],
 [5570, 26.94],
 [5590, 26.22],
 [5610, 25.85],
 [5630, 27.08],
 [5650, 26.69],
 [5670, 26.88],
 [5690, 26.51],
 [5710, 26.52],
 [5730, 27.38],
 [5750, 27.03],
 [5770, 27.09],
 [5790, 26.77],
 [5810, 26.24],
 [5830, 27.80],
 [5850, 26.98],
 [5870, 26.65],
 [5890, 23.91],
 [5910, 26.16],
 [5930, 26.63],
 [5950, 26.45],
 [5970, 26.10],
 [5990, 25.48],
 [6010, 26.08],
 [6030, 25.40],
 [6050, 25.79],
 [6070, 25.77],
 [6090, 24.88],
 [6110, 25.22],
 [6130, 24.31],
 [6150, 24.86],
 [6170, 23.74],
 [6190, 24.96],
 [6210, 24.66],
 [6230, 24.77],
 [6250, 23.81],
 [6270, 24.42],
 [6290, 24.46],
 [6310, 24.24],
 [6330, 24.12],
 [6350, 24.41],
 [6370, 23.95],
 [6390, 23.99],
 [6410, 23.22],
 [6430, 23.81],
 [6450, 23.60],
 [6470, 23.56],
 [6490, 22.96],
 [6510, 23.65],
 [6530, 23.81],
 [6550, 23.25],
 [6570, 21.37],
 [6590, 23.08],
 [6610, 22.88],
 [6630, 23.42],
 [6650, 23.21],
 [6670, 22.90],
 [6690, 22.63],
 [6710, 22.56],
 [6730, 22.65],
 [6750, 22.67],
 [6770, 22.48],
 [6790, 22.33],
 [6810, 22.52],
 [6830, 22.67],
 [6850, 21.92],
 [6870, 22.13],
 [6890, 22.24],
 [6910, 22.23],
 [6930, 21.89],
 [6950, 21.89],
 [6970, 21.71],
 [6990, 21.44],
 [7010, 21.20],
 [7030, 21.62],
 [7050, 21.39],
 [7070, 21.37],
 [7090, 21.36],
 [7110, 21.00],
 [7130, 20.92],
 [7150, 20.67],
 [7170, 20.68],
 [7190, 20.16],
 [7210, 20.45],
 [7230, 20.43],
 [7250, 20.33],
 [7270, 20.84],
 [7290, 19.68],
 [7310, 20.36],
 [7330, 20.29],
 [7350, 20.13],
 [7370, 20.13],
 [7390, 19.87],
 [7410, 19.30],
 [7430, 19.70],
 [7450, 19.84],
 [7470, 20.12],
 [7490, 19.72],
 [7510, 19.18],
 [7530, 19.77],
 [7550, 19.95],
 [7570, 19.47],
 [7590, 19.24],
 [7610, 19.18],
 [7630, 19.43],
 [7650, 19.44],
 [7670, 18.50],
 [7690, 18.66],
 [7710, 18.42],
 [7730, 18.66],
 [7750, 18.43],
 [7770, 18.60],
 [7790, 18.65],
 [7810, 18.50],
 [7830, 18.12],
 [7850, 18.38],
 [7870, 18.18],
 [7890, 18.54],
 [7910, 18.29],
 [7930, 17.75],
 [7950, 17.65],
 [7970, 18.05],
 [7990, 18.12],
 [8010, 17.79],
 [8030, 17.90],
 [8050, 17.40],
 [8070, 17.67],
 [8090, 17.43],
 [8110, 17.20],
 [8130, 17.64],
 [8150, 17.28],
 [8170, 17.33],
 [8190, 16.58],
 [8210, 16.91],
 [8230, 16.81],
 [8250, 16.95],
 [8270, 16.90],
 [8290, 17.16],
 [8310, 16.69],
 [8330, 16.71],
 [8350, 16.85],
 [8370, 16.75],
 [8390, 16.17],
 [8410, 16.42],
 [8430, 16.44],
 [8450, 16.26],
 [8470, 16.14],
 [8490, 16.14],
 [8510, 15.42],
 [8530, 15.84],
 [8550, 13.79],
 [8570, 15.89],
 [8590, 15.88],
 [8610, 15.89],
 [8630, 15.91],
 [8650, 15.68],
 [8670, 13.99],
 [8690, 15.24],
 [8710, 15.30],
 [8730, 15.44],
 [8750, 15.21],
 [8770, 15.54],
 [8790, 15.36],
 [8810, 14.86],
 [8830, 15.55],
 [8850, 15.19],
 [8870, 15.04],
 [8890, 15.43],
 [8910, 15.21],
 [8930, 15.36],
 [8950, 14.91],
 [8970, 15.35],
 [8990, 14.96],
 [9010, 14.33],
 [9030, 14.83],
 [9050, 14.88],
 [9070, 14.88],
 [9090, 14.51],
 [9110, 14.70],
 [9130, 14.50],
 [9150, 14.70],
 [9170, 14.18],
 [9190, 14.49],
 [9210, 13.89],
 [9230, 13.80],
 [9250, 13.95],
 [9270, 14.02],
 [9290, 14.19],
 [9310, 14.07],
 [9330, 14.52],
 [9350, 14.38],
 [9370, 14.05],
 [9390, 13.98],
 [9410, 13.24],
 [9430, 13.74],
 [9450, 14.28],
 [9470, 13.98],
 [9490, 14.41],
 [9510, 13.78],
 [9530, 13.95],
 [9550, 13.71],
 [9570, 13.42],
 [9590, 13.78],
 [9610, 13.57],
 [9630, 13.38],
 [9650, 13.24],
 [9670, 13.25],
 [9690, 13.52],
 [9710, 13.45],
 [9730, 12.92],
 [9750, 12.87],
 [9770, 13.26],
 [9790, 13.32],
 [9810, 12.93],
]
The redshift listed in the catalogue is 0.000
